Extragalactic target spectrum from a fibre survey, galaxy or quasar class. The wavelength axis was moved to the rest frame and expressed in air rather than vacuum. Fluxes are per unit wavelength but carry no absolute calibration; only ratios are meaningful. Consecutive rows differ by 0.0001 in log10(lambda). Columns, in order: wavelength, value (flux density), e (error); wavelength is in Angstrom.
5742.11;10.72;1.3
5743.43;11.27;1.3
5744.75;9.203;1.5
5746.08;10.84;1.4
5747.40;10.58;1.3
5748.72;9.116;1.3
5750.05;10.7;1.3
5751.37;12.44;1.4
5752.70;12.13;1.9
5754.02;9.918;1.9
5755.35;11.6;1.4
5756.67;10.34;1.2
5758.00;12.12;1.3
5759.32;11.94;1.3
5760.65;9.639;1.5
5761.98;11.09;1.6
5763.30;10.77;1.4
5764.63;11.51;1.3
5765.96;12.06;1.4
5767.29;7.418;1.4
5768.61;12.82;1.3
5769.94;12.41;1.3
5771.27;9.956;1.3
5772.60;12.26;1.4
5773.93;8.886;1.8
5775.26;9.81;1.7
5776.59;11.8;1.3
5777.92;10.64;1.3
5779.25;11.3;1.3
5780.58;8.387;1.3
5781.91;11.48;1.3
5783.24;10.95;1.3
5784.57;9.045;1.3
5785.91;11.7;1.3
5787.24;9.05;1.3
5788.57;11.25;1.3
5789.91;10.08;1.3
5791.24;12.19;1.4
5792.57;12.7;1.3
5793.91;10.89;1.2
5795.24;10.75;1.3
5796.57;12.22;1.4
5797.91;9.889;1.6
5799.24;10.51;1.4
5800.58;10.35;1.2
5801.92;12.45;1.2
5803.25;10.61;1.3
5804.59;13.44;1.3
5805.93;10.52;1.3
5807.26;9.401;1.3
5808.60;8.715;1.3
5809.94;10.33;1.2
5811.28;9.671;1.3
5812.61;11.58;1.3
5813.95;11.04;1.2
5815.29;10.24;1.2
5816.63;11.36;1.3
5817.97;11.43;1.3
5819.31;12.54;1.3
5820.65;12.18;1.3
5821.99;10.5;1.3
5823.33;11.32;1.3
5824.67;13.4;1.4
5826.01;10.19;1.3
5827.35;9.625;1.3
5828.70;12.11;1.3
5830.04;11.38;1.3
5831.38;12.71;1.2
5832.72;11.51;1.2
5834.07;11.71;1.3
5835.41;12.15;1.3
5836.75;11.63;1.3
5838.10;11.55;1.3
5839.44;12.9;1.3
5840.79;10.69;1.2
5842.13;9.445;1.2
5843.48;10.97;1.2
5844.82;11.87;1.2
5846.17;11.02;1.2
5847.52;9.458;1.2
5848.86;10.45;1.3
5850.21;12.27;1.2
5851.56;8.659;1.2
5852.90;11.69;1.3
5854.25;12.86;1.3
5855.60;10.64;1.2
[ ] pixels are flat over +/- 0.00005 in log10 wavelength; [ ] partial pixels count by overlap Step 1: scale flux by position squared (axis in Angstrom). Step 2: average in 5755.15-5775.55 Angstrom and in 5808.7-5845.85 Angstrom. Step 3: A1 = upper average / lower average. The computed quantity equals 1.06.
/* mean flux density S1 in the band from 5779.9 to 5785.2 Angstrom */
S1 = 9.99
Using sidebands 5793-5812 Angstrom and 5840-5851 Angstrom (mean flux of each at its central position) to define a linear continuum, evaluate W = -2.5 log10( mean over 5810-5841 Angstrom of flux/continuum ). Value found -0.07 mag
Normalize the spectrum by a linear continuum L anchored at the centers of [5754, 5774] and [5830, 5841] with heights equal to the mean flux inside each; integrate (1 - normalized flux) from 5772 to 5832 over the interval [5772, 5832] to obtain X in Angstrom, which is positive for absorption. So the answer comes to 2.73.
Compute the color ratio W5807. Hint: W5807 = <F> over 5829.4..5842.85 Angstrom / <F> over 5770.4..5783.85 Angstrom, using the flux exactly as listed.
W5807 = 1.09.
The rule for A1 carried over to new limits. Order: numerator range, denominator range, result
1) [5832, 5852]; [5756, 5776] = 1.05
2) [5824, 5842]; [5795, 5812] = 1.10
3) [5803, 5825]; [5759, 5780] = 1.03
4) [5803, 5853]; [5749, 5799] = 1.04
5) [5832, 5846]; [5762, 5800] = 1.08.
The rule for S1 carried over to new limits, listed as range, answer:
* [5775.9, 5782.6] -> 10.7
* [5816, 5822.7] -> 11.6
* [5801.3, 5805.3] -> 12.1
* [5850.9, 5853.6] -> 10.2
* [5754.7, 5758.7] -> 11.4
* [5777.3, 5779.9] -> 11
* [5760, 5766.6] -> 11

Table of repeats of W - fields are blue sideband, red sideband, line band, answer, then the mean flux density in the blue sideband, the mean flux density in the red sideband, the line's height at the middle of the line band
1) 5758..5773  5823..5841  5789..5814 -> 0.05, 11.1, 11.7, 11.4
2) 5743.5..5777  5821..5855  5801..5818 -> 0.03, 10.9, 11.3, 11.1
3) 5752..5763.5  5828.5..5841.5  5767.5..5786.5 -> 0.05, 11.1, 11.8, 11.3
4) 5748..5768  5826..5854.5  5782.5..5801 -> 0.02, 10.9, 11.2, 11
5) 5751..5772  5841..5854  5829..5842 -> -0.09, 11.1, 10.7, 10.8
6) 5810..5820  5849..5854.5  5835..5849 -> 0.00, 11.1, 11.2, 11.1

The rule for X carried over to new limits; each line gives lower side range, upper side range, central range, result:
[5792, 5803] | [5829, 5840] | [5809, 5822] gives 0.6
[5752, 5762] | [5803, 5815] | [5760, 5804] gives 0.1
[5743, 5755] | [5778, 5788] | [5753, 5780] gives -1.1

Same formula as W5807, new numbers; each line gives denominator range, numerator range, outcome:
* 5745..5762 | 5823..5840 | 1.07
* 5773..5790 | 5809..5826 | 1.08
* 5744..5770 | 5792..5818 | 1.00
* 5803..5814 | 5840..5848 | 1.01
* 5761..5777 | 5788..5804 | 1.03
